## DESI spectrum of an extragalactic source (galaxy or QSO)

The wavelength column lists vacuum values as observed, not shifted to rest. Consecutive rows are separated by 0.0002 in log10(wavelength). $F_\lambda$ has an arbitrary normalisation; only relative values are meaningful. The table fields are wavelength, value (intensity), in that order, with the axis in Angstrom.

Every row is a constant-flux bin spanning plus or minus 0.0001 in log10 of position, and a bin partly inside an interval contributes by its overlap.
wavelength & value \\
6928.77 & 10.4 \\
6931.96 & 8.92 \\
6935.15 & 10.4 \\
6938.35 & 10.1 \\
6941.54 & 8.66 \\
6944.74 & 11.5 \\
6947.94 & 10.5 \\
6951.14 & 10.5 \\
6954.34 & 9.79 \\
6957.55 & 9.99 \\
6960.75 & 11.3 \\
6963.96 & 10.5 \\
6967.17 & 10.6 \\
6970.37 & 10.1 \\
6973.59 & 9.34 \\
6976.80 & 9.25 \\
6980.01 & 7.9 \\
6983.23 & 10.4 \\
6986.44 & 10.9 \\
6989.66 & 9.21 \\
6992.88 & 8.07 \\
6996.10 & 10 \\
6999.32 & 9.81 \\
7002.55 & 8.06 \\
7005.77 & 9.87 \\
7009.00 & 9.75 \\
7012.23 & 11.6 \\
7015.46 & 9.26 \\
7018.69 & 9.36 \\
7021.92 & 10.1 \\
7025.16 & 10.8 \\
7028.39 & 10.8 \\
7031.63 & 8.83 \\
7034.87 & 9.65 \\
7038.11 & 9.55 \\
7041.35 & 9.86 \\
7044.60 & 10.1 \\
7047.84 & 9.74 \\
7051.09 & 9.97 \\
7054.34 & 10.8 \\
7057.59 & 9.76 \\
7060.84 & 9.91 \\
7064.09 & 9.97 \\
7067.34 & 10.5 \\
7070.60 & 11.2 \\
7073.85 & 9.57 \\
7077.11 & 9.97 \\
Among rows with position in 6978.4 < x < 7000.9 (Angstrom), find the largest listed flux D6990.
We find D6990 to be 10.9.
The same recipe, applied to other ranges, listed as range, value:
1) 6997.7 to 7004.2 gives 9.81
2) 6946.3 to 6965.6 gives 11.3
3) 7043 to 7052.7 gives 10.1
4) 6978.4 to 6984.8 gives 10.4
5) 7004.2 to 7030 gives 11.6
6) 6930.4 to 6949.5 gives 11.5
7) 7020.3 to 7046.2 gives 10.8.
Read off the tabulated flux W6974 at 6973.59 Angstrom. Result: 9.34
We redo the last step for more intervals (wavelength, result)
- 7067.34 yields 10.5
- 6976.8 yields 9.25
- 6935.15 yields 10.4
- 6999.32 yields 9.81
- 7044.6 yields 10.1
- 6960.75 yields 11.3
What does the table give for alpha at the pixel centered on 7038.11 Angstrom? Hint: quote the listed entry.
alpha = 9.55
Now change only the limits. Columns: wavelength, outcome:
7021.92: 10.1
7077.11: 9.97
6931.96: 8.92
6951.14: 10.5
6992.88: 8.07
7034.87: 9.65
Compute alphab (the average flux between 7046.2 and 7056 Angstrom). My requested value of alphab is 10.2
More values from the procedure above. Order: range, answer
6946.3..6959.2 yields 10.2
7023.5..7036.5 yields 10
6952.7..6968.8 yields 10.4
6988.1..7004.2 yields 9.03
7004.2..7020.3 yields 9.97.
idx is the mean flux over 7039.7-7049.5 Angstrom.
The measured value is 9.9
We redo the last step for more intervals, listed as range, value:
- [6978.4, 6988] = 9.73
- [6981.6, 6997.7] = 9.71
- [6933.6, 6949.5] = 10.2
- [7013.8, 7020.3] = 9.33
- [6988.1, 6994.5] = 8.64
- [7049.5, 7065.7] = 10.1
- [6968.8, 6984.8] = 9.39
